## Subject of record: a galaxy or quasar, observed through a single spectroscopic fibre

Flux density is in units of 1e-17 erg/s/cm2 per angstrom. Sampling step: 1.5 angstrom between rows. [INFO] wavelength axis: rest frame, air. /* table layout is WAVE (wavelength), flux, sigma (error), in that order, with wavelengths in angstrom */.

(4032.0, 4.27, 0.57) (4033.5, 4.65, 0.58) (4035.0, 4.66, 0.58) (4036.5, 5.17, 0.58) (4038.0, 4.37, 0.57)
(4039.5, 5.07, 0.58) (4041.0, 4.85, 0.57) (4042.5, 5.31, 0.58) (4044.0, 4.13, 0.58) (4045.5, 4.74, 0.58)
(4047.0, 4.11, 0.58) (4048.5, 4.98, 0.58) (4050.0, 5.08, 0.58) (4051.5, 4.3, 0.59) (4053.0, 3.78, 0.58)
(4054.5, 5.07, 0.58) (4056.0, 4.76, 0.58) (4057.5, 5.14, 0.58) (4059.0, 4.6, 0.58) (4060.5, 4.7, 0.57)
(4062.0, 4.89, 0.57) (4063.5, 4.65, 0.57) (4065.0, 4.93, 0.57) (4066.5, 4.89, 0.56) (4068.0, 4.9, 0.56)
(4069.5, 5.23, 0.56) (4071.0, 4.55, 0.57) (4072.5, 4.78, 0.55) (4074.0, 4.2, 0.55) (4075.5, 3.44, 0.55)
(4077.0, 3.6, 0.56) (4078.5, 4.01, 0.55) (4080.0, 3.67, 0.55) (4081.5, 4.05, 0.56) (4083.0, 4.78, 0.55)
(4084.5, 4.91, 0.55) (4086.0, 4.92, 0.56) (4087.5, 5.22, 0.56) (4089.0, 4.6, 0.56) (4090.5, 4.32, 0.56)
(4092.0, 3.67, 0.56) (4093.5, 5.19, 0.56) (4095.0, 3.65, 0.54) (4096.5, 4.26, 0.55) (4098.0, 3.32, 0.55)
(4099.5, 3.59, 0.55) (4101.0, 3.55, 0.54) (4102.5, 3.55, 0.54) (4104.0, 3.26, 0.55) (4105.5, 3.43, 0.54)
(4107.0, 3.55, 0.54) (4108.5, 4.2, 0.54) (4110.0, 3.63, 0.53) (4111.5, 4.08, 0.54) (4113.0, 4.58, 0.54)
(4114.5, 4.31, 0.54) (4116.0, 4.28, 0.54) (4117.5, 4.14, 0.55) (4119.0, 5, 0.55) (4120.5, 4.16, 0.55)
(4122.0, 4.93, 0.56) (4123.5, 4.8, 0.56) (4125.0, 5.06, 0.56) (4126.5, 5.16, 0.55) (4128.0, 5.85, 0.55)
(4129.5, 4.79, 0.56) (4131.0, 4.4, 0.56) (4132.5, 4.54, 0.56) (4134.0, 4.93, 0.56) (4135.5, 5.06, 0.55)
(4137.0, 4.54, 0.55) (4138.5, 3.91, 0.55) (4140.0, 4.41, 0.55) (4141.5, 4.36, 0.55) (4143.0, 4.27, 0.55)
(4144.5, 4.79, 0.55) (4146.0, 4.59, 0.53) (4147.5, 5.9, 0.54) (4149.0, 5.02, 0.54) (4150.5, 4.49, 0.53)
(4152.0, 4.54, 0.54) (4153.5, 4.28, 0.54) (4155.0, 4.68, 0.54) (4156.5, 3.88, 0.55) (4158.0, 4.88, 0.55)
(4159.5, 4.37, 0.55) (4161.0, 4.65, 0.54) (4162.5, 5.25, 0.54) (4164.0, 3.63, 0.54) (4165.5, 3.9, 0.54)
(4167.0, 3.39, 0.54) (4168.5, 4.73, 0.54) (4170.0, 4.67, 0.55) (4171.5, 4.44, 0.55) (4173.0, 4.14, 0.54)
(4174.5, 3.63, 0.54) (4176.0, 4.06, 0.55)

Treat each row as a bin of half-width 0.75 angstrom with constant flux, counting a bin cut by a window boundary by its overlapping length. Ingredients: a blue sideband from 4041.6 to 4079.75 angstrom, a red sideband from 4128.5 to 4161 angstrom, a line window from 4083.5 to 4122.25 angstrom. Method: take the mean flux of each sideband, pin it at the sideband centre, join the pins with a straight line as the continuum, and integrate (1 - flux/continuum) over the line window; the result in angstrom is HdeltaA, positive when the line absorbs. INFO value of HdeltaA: 3.7 angstrom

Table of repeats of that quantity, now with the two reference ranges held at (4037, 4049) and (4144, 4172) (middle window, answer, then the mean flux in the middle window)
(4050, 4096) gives 1.3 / 4.52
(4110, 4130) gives -0.3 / 4.66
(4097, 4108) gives 2.7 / 3.5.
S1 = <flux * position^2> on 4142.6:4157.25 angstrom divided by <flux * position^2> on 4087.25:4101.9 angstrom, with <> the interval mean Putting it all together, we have 1.2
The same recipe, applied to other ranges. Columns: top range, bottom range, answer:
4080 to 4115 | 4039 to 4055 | 0.90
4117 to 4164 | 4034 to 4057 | 1.04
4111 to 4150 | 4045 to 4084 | 1.07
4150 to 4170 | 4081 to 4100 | 1.04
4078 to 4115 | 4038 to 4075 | 0.88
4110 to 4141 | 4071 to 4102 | 1.12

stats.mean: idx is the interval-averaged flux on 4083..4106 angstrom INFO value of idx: 4.13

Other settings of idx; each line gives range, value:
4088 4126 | 4.14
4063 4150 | 4.42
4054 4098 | 4.51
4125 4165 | 4.66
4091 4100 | 3.97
